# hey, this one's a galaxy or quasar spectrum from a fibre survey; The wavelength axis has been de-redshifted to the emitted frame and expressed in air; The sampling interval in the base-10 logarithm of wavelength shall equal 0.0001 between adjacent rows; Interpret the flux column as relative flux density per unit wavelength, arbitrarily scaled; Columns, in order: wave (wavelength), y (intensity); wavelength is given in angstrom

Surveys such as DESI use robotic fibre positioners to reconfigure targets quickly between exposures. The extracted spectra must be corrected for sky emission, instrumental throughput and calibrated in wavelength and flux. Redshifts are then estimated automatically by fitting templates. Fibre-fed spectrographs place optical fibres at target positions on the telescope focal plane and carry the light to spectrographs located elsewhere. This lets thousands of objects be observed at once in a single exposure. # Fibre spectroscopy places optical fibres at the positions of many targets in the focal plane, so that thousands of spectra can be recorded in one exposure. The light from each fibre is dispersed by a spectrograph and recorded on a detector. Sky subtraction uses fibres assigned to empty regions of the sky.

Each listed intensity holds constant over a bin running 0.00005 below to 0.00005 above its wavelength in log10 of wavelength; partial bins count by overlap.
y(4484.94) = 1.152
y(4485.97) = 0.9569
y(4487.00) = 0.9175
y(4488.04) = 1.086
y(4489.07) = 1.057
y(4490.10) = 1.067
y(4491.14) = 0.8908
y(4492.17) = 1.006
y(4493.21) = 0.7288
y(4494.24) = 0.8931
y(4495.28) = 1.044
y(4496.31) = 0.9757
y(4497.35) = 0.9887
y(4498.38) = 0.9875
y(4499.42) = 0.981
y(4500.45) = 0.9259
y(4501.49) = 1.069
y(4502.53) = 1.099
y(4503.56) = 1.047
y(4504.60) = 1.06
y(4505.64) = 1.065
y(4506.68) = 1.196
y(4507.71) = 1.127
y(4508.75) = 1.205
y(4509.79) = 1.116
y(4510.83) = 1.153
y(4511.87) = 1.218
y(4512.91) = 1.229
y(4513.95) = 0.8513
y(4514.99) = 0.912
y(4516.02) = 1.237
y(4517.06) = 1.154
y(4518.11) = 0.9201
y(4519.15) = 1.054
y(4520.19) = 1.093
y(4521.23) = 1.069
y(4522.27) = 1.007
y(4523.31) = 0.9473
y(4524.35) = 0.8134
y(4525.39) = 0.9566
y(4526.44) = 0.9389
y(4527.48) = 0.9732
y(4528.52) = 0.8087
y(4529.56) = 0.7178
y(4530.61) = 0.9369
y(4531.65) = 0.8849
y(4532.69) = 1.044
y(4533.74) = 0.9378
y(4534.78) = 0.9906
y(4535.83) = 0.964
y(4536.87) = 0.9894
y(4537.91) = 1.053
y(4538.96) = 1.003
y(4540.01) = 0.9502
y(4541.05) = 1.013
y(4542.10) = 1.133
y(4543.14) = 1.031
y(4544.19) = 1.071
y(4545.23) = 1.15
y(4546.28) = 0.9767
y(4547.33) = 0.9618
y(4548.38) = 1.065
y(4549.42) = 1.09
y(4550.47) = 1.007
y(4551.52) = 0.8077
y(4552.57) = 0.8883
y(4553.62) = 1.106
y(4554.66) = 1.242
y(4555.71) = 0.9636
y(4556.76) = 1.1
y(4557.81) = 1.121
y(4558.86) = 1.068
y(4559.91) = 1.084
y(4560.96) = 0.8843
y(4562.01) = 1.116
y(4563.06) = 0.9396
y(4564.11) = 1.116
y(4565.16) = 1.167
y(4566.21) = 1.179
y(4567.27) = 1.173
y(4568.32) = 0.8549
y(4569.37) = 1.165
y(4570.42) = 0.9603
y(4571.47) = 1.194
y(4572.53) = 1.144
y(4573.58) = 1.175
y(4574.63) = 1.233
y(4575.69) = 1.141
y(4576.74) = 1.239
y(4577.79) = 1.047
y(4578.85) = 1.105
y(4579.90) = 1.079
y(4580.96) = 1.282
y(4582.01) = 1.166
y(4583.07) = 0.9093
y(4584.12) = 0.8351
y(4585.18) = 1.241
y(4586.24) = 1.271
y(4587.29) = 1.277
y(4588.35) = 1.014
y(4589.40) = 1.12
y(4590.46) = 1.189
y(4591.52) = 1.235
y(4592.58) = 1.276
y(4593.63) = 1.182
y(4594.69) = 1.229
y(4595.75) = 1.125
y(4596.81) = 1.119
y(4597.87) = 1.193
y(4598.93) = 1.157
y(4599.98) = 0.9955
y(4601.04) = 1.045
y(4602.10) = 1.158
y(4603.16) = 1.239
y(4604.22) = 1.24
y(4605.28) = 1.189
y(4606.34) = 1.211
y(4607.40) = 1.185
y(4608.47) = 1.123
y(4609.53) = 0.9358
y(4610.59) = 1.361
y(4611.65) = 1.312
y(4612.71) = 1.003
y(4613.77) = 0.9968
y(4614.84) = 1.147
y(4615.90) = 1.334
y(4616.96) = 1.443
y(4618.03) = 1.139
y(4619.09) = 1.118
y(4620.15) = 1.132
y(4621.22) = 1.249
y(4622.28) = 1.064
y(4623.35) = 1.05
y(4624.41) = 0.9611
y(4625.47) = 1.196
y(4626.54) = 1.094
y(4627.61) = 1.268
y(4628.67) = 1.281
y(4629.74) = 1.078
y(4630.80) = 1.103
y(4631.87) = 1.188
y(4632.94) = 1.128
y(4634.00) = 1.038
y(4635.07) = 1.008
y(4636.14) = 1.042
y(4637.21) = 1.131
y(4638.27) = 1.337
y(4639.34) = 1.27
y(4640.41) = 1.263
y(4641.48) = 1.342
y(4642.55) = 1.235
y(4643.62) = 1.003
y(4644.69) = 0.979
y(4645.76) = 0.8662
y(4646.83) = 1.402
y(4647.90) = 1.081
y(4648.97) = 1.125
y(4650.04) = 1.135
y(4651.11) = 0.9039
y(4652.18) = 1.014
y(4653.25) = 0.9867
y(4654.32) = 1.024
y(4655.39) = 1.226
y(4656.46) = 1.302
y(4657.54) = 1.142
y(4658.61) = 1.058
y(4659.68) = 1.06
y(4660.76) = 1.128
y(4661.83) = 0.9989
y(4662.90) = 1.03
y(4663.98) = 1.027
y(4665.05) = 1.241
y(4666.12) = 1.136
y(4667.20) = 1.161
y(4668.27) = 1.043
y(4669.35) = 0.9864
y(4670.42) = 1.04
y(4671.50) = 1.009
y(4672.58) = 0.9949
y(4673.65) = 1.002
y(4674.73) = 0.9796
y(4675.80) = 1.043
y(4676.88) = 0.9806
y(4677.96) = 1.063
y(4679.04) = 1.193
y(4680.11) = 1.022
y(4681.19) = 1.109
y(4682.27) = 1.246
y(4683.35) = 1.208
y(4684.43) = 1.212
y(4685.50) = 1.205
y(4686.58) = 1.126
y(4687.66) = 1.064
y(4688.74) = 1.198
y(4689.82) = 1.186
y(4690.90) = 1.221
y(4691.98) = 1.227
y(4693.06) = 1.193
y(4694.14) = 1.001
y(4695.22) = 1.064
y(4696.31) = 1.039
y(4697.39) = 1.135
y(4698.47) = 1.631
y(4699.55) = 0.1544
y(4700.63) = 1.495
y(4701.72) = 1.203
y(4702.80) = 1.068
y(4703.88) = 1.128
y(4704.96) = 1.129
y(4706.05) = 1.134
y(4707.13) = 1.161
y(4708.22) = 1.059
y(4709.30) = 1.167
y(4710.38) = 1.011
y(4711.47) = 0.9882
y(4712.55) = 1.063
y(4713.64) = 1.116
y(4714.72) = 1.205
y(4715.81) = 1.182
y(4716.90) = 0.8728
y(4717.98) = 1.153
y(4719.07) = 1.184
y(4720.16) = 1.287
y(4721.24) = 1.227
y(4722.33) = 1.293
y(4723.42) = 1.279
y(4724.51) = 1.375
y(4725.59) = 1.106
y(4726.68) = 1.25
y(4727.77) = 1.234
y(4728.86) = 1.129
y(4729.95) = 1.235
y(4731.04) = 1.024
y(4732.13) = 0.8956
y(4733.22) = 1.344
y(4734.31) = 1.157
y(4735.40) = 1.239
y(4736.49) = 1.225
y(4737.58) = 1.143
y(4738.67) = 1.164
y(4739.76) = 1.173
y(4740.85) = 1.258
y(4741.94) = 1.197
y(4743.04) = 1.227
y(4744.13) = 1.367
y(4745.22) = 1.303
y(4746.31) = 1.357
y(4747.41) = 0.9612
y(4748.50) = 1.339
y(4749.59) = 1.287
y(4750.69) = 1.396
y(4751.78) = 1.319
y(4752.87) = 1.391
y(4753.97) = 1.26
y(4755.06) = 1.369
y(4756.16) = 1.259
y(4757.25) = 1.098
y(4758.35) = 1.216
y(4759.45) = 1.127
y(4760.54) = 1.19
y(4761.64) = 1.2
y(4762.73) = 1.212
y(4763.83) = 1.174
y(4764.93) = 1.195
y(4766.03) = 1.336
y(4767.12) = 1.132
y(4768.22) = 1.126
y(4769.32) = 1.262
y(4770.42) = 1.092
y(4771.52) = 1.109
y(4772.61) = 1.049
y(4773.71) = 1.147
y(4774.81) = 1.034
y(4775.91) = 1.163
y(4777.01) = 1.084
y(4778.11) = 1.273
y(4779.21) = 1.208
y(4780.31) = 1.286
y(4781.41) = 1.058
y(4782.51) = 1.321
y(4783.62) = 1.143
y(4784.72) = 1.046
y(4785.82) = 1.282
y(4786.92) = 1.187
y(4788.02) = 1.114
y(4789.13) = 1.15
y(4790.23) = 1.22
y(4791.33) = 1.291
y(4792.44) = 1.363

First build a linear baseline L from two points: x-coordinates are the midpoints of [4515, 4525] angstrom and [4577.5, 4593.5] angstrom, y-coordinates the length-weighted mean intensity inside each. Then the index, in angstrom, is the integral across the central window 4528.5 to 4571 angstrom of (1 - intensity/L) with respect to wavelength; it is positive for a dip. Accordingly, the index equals 2.3 angstrom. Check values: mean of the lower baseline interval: 1.03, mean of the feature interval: 1.02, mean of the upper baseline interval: 1.14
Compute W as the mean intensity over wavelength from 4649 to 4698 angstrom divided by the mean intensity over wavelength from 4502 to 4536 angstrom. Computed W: 1.07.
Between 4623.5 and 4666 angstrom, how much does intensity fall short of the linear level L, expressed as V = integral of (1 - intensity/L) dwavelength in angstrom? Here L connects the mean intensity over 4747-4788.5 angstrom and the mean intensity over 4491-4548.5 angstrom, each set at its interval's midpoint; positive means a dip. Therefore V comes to -0.6 angstrom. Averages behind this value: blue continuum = 1.01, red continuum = 1.2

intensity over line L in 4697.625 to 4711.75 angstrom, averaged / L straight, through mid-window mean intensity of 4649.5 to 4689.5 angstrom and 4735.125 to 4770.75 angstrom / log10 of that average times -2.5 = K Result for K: 0.042 mag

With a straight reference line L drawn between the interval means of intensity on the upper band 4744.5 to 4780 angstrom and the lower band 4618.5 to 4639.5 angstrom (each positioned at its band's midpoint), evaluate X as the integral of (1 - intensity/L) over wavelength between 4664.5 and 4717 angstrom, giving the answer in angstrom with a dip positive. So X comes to 2.9 angstrom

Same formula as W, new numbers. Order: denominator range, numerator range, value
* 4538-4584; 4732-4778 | 1.13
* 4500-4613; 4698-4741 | 1.07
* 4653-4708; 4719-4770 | 1.11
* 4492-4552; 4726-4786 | 1.19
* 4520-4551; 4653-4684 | 1.10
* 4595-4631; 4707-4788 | 1.03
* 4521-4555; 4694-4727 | 1.15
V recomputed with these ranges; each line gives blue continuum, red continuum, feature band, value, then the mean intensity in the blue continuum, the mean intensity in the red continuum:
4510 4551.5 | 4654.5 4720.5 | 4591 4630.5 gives -3.9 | 1.01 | 1.11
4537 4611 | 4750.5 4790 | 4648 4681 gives 2.2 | 1.1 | 1.19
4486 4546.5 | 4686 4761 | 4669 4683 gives 1.1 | 1.01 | 1.18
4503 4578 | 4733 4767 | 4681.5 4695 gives 0.1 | 1.05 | 1.24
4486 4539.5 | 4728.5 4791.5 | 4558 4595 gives -2.3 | 1.01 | 1.2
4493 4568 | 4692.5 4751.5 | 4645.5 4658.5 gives 0.1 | 1.03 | 1.17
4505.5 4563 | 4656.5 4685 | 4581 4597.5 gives -1.6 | 1.02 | 1.09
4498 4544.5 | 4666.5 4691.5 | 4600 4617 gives -1.7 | 1.02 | 1.1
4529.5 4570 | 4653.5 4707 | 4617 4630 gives -0.9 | 1.03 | 1.11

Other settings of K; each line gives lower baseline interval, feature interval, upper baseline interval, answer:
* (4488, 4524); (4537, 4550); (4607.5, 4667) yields 0.027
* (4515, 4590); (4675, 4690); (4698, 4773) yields 0.015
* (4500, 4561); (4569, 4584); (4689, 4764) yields -0.060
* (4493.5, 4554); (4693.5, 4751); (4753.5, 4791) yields -0.017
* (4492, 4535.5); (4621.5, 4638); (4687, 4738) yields -0.026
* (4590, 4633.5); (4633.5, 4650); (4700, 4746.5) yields 0.024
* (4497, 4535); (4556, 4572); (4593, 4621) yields 0.024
